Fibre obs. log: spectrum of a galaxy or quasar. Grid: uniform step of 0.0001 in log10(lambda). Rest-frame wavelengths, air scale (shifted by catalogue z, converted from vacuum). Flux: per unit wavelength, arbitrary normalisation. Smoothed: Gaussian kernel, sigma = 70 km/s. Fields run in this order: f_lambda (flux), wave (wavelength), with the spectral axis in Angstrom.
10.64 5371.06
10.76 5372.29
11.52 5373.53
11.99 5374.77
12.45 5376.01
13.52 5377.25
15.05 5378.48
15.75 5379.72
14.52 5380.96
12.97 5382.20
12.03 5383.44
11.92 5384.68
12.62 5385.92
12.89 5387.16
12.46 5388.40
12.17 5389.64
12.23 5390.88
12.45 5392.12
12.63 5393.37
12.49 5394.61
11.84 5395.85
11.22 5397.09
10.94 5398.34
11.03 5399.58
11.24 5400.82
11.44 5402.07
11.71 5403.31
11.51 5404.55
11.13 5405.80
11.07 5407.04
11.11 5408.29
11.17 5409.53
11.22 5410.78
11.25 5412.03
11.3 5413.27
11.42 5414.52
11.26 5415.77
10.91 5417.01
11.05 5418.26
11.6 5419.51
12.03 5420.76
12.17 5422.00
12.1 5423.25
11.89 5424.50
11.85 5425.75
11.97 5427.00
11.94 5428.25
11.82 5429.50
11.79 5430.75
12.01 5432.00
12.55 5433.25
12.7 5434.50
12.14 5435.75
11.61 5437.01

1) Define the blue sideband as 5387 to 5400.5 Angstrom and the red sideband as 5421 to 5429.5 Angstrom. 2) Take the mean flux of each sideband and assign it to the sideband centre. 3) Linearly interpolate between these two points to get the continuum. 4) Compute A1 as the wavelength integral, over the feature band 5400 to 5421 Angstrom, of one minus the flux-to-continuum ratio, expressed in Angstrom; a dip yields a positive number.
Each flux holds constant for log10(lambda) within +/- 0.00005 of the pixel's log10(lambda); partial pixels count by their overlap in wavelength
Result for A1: 1.2 Angstrom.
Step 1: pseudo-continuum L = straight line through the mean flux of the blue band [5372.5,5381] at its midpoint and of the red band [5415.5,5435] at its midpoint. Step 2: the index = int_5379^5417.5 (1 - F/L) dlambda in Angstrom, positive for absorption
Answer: 2.3 Angstrom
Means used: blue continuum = 13.3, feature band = 11.9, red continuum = 11.9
